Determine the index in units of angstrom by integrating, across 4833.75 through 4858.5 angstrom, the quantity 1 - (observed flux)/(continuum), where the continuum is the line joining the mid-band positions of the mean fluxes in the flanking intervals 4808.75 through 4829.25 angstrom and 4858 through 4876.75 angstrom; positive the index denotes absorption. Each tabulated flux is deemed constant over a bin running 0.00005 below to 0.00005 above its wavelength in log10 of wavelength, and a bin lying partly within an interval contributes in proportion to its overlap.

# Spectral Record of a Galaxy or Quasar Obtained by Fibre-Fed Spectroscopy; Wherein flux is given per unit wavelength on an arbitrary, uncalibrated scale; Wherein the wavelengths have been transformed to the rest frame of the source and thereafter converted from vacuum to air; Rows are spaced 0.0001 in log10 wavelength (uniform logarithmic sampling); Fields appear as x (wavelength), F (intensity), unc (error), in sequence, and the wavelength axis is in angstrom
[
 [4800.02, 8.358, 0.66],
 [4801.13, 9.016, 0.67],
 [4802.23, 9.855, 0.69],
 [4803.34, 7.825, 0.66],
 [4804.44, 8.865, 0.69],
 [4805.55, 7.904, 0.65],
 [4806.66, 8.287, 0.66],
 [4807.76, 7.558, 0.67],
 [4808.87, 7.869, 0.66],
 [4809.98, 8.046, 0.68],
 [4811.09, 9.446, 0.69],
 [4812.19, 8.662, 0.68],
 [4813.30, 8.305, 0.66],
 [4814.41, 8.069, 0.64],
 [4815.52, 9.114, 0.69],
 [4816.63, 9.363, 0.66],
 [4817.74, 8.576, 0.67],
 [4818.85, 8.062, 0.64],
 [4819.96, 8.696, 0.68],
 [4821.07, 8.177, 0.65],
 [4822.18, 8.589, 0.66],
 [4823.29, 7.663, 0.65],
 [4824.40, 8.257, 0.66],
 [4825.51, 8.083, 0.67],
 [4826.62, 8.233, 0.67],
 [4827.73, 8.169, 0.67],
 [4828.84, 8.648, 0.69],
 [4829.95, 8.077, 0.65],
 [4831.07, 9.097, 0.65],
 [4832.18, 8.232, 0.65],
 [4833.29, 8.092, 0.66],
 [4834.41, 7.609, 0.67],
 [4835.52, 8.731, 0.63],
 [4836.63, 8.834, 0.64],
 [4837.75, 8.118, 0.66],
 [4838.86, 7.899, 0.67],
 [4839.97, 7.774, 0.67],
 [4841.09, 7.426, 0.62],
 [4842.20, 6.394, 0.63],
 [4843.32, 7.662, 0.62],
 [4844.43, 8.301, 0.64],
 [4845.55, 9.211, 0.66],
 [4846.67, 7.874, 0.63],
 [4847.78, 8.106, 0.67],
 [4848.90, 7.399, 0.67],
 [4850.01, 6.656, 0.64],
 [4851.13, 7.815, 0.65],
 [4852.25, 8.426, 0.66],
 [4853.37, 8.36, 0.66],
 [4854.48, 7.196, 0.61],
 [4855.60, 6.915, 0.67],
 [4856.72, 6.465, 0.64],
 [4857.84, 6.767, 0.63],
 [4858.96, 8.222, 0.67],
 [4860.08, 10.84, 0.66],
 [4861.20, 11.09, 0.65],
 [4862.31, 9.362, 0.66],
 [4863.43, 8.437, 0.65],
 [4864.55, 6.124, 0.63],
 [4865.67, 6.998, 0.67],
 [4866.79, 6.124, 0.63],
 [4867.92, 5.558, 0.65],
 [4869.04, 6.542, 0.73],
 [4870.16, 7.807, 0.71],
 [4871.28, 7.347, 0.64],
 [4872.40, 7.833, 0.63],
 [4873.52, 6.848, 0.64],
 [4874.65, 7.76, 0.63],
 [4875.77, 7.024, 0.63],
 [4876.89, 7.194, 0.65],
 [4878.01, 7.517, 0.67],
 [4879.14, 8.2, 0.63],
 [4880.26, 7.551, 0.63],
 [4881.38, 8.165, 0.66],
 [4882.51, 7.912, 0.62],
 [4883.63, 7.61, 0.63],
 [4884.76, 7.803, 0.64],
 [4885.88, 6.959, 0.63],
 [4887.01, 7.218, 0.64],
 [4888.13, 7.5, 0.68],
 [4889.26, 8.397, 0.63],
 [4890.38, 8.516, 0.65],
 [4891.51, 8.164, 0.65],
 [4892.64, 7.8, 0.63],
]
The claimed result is 0.9 angstrom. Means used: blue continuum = 8.43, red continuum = 7.71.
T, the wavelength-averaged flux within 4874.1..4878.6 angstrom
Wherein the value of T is 7.38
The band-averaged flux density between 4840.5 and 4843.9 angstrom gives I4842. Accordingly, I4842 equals 7.17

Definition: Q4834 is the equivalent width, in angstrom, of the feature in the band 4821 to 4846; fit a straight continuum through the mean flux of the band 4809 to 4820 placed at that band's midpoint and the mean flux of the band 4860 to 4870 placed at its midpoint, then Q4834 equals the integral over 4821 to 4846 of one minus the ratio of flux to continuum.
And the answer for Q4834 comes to 0.4 angstrom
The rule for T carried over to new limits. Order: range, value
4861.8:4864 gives 8.88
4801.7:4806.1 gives 8.6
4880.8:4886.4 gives 7.7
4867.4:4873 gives 7.04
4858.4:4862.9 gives 9.88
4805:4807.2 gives 8.08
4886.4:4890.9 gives 7.9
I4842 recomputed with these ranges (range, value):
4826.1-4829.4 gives 8.36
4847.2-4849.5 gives 7.76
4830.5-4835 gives 8.25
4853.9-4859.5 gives 7.12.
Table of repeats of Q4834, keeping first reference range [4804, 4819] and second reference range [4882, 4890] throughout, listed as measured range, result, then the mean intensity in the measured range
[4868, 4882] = 0.6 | 7.42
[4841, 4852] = 0.5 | 7.72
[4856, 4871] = 0.4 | 7.7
